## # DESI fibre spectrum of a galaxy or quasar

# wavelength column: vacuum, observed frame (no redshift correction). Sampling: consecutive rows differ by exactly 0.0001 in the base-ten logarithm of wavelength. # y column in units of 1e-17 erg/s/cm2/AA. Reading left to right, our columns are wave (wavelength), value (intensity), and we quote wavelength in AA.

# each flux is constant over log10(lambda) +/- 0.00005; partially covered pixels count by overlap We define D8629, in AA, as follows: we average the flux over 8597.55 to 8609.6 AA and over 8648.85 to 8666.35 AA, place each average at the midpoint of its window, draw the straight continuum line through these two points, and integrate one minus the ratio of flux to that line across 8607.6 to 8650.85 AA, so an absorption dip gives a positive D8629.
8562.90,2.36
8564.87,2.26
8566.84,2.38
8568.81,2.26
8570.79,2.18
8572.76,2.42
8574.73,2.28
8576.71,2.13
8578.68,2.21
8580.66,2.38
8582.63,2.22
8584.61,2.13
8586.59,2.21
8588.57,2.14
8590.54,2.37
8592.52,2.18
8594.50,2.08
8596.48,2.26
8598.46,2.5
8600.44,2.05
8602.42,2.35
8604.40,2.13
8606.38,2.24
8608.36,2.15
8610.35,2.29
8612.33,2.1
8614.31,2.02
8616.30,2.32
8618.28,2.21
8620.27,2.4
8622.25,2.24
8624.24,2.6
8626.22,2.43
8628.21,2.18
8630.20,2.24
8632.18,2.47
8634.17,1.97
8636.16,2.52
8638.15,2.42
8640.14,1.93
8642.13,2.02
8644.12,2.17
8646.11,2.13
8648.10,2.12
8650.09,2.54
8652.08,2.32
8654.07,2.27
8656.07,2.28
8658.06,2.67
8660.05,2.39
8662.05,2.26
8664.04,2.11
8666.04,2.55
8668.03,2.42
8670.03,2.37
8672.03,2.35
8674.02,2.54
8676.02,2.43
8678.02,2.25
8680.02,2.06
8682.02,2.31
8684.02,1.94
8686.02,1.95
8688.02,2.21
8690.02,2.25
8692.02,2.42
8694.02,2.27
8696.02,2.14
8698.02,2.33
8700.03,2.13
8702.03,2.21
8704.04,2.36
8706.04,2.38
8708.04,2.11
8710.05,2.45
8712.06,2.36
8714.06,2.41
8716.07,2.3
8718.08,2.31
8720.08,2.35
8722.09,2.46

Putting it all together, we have 0.9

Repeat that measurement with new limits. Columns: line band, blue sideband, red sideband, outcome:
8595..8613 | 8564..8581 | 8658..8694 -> 0.4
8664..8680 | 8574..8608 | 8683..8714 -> -1.0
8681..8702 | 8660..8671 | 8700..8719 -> 1.2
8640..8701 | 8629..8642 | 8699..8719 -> 0.1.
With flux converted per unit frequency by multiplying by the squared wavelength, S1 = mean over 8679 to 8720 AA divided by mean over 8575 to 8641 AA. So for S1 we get 1.02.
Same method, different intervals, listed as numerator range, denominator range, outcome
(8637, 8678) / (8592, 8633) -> 1.03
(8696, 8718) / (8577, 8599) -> 1.06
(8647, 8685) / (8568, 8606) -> 1.06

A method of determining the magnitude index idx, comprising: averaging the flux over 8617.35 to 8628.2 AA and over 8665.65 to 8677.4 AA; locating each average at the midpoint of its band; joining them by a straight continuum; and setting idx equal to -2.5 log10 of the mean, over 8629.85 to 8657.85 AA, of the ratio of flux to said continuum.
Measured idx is 0.06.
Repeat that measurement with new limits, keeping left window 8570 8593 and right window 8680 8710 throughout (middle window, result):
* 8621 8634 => -0.051 mag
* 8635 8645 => 0.010 mag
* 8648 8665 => -0.055 mag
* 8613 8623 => -0.001 mag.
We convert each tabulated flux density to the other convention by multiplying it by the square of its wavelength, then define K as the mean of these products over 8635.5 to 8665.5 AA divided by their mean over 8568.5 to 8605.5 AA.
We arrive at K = 1.03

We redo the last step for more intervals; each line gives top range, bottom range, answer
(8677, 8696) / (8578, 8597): 1.01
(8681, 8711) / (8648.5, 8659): 0.94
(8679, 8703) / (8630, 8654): 0.99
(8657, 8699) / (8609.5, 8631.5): 1.02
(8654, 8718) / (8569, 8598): 1.05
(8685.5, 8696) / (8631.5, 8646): 1.02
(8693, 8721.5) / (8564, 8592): 1.05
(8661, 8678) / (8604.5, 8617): 1.10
